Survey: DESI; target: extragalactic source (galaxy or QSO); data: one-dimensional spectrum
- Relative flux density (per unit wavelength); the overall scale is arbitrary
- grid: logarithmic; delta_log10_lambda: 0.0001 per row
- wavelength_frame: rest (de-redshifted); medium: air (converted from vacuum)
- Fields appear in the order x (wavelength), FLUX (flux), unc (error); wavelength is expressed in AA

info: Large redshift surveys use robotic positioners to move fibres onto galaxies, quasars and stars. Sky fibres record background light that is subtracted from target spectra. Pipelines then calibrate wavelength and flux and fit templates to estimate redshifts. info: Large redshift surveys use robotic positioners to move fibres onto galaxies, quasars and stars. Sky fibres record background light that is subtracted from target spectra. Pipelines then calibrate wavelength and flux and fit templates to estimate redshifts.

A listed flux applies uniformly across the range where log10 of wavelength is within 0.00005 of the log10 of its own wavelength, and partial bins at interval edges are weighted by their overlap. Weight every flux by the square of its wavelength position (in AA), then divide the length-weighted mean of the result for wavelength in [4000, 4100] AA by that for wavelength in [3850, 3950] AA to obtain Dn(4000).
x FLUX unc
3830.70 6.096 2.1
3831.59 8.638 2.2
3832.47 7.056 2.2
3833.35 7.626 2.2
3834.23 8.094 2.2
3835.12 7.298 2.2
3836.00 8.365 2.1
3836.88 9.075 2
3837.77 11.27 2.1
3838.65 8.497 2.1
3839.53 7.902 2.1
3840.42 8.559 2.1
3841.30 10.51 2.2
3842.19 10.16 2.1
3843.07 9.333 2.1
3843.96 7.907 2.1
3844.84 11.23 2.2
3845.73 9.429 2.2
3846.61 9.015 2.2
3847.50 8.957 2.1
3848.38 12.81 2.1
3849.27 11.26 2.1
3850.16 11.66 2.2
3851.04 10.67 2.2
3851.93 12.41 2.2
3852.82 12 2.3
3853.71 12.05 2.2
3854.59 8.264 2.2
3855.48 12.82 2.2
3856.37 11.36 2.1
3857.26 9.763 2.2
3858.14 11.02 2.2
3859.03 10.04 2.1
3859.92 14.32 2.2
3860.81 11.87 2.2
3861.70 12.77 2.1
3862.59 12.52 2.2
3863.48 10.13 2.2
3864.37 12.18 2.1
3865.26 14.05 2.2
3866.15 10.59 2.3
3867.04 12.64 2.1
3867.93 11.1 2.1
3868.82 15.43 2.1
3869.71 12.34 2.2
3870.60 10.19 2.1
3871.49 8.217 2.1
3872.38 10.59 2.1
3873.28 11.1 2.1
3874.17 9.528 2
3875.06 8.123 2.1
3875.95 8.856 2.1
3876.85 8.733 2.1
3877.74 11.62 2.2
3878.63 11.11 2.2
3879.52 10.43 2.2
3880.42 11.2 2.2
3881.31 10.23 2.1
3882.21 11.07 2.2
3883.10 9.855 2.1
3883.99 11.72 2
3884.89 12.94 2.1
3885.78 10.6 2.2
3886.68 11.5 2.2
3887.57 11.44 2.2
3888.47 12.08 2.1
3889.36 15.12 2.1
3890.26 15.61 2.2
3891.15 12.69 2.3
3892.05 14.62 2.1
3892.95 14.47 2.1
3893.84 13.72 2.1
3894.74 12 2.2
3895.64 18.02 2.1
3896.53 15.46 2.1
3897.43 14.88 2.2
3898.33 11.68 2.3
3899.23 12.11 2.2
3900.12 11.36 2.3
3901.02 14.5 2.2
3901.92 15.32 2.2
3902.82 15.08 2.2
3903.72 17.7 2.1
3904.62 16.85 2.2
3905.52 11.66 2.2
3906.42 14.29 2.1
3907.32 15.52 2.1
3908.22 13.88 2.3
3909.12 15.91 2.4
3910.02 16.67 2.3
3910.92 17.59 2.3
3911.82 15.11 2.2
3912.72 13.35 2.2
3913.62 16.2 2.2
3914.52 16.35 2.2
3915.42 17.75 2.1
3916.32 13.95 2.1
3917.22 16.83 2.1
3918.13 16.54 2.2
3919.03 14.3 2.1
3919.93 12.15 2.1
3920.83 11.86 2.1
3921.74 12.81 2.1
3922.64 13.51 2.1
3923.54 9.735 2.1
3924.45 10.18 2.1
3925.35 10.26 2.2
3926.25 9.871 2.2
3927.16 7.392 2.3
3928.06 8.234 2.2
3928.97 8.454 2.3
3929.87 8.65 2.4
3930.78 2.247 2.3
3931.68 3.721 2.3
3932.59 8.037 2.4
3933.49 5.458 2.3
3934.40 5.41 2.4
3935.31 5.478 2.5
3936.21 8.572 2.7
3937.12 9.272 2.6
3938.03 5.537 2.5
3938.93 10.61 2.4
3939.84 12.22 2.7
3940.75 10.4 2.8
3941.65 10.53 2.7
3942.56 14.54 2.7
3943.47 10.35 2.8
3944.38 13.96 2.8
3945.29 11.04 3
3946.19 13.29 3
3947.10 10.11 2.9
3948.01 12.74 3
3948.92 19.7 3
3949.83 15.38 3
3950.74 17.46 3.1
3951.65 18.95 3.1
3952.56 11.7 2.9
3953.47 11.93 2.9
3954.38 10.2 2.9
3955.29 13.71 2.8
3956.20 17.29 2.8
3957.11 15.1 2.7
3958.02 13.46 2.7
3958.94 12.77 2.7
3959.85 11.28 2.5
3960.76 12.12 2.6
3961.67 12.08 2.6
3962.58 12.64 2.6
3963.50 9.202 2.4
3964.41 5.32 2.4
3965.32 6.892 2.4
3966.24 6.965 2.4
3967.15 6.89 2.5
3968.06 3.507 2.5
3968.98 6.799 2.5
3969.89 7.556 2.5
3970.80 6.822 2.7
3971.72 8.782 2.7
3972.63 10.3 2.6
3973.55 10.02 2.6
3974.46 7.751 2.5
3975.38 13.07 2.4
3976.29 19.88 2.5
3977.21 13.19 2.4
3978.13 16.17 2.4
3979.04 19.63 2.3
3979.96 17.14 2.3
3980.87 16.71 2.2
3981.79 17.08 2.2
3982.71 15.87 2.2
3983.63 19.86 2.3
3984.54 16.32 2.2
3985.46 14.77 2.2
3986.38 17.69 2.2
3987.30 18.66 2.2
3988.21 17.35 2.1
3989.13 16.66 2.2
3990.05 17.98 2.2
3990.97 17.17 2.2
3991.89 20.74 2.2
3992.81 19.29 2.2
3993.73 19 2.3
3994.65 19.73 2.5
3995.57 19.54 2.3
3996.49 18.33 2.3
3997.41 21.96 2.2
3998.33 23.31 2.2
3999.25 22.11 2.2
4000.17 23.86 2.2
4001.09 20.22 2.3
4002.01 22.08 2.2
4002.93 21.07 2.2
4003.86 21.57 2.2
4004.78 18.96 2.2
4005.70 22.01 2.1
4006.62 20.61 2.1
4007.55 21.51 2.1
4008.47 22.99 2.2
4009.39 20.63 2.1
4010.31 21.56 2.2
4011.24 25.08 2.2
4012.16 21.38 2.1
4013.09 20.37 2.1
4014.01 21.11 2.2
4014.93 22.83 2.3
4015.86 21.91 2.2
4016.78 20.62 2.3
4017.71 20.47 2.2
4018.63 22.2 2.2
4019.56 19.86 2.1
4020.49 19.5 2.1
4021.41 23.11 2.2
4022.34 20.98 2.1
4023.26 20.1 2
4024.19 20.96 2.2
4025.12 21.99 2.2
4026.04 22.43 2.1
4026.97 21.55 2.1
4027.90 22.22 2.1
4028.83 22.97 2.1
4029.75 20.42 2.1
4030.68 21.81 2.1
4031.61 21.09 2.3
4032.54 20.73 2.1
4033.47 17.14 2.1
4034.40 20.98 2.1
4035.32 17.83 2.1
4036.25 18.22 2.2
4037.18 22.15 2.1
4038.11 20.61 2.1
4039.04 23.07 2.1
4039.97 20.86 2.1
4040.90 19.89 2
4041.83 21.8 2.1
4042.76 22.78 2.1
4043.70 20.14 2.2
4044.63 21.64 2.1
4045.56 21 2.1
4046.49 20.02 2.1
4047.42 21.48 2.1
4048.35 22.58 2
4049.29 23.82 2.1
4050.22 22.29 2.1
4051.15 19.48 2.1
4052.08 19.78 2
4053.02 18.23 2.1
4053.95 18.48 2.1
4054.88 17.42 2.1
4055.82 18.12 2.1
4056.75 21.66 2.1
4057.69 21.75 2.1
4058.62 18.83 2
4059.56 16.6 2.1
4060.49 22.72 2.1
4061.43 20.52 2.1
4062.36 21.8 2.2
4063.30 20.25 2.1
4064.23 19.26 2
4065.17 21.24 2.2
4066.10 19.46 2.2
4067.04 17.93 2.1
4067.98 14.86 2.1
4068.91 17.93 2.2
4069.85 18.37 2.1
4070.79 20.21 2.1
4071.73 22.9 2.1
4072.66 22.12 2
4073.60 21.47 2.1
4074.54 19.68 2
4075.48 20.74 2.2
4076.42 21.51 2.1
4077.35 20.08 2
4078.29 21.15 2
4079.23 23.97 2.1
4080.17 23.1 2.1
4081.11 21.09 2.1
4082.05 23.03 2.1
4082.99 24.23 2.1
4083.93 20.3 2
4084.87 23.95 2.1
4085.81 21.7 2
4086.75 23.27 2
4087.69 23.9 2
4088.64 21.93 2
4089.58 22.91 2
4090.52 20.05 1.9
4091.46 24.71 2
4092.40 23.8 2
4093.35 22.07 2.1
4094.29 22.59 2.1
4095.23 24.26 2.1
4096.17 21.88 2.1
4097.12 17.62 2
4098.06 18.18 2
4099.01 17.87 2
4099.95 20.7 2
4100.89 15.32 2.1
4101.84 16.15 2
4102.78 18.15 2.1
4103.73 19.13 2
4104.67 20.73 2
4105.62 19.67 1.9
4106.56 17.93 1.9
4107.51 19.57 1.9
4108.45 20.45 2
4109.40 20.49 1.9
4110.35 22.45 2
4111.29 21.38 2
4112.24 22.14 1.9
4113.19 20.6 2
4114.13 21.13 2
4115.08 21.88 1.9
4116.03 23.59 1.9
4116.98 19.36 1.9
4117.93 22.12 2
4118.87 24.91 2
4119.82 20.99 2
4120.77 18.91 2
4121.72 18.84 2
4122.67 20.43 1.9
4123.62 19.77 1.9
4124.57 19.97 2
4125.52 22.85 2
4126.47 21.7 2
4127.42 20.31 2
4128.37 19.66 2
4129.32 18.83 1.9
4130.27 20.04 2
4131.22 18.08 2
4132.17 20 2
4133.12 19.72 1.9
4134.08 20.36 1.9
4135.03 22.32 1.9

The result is 1.90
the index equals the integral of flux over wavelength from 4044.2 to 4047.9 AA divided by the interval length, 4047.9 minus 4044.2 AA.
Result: 21.1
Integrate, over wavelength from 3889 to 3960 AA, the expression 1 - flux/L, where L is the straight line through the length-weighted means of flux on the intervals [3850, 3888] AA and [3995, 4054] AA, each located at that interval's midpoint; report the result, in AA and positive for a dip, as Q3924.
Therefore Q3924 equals 8.9 AA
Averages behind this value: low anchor 11.2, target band 12.7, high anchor 21.1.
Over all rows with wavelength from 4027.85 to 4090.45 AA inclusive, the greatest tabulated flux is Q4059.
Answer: 24.23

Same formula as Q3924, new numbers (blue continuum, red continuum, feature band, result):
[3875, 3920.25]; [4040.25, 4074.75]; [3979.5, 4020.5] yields -4.9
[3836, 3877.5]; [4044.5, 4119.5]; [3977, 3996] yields -1.4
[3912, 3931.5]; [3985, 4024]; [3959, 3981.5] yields 8.0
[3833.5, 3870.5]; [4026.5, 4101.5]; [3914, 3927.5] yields 1.0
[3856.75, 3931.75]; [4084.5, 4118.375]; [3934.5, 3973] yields 9.9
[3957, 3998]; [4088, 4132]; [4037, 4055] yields -3.6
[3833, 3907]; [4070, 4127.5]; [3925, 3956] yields 8.7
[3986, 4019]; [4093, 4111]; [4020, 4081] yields -1.2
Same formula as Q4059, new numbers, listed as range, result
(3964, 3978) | 19.88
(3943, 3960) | 19.7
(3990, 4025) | 25.08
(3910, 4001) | 23.86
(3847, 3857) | 12.82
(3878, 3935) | 18.02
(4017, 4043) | 23.11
